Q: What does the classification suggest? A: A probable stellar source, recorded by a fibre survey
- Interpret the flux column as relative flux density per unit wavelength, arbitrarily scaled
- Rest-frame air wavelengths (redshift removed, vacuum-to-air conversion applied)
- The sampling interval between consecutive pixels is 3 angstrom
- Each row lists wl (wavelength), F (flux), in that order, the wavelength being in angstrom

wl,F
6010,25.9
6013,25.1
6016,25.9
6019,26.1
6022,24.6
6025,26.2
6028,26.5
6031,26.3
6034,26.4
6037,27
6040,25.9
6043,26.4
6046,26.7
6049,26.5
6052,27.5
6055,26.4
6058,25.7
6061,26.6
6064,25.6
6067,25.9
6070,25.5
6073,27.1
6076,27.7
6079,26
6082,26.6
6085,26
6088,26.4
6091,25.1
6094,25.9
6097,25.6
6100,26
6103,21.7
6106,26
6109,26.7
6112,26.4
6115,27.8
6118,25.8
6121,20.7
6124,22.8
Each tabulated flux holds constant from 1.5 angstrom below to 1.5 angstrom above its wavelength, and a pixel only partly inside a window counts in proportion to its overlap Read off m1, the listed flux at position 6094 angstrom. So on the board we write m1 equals 25.9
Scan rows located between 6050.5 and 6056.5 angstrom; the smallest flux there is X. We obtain 26.4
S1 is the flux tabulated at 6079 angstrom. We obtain 26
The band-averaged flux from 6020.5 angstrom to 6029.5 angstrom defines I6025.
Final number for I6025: 25.8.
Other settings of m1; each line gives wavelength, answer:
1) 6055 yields 26.4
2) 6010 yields 25.9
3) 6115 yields 27.8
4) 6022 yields 24.6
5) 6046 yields 26.7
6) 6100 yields 26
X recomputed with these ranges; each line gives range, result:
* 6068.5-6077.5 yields 25.5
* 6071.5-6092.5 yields 25.1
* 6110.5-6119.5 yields 25.8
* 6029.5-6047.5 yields 25.9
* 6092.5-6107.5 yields 21.7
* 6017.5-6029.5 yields 24.6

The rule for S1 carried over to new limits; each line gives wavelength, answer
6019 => 26.1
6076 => 27.7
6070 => 25.5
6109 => 26.7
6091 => 25.1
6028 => 26.5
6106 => 26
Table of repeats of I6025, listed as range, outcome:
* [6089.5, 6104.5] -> 24.9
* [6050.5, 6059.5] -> 26.5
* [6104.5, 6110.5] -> 26.3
